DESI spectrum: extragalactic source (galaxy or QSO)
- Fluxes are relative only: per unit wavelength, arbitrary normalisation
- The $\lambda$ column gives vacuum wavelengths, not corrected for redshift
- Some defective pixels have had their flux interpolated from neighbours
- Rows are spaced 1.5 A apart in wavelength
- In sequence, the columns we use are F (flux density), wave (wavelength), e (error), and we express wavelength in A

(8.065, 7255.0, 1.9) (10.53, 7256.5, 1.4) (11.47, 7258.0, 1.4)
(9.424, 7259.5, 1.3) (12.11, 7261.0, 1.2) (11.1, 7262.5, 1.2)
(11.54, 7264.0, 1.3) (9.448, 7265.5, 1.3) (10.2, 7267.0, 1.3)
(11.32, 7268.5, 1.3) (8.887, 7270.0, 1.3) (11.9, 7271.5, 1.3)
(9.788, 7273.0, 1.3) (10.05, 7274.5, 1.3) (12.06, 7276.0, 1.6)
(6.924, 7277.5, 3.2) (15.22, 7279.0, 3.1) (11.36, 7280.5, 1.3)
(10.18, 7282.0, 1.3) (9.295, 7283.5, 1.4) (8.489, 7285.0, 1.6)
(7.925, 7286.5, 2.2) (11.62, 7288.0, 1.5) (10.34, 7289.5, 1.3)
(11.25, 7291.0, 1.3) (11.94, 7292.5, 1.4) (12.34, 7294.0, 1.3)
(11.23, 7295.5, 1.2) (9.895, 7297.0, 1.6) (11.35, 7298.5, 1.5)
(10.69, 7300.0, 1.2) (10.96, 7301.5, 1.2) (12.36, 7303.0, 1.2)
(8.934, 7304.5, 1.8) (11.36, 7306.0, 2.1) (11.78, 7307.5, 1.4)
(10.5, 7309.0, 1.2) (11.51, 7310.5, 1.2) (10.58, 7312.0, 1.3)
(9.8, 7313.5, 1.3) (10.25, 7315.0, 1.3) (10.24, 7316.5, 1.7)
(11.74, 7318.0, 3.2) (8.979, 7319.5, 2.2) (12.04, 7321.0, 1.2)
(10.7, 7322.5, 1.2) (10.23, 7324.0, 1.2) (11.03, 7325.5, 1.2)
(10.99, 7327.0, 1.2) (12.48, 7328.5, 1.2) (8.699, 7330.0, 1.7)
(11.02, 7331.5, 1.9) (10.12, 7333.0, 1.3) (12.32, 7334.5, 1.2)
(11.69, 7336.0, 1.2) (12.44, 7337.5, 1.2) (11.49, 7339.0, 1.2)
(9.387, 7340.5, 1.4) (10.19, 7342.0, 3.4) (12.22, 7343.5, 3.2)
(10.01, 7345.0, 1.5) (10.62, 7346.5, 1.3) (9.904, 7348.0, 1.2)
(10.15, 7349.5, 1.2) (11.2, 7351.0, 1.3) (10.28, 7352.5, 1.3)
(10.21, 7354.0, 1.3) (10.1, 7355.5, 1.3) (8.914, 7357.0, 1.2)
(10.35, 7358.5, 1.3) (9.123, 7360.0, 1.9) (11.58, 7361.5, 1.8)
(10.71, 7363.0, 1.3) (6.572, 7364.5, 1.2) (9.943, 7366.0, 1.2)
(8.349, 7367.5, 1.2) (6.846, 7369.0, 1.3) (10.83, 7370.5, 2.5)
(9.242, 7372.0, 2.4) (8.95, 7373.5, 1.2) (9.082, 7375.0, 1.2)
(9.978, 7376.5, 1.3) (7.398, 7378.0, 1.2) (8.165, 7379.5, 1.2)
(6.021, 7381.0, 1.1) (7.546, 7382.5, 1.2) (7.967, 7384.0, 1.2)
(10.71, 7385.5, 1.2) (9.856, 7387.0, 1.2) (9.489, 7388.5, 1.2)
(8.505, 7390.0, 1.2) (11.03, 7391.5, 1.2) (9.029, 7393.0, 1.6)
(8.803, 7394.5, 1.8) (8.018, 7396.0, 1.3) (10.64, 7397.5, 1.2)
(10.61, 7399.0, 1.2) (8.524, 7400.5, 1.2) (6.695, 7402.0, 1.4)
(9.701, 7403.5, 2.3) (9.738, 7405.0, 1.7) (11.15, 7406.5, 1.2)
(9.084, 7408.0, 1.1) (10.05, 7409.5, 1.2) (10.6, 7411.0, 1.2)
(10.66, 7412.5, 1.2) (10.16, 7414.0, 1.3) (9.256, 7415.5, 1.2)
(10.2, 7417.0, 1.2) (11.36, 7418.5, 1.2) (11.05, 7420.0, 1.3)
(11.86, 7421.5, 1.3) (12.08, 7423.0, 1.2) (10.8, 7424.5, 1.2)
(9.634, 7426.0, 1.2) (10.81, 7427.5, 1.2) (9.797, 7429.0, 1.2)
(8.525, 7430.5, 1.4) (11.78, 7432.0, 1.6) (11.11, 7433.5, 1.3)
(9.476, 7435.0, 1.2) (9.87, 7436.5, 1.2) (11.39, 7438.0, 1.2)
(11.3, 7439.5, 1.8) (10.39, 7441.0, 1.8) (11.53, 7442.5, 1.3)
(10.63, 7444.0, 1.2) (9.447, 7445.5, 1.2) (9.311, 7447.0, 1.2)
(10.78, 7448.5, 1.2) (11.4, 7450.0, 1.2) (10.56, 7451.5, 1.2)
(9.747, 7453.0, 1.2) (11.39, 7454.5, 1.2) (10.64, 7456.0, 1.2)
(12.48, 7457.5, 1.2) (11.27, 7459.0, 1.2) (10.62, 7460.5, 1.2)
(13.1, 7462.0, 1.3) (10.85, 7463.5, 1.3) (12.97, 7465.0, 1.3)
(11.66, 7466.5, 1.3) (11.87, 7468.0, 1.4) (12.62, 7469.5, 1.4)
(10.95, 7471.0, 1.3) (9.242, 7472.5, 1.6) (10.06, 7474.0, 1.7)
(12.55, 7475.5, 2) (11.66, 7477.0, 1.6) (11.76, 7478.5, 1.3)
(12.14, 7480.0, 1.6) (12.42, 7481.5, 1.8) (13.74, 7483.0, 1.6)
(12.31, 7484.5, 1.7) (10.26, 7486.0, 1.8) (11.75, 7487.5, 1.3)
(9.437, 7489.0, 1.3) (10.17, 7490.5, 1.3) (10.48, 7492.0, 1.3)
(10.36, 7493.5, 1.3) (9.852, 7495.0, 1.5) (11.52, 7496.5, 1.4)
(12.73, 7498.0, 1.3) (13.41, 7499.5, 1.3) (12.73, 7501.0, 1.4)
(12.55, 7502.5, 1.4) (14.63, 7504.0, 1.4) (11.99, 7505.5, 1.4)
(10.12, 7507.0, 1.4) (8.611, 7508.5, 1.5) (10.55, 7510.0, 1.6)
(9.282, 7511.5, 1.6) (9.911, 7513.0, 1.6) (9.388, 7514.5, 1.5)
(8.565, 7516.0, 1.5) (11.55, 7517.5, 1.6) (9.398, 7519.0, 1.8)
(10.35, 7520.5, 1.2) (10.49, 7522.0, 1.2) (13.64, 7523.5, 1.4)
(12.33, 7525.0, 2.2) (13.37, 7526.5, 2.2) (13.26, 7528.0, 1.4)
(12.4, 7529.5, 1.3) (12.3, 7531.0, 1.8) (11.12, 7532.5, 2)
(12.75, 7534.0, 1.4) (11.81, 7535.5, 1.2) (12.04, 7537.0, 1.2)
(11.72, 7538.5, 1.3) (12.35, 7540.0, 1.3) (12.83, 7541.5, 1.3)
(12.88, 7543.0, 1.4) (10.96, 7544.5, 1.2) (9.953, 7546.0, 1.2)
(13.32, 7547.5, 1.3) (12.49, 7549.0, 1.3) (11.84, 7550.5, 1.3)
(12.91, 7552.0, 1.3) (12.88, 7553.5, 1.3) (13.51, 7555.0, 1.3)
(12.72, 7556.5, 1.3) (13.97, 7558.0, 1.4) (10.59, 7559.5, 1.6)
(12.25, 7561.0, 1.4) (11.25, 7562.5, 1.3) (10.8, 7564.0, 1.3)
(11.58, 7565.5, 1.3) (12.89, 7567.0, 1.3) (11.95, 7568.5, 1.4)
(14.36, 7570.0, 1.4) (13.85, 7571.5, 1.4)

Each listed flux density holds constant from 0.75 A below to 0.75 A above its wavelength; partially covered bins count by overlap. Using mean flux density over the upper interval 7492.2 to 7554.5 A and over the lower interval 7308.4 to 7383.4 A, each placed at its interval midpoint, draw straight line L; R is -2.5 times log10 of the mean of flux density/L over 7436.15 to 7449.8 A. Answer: 0.03 mag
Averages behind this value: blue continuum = 10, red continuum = 11.6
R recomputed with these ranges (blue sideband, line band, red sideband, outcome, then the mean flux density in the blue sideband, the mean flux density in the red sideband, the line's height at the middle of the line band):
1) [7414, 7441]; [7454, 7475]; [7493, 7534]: -0.05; 10.6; 11.4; 10.9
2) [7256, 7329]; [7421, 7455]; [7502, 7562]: 0.08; 10.7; 11.7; 11.3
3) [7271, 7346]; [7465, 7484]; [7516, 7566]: -0.01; 10.8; 12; 11.7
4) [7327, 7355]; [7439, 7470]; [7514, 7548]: 0.02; 10.8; 11.7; 11.3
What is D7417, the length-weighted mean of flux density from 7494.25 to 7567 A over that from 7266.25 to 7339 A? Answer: 1.09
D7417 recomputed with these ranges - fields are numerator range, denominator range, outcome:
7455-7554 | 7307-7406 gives 1.17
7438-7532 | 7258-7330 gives 1.05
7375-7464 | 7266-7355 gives 0.94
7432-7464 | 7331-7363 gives 1.02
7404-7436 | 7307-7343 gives 0.96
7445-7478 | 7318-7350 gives 1.03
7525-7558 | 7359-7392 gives 1.38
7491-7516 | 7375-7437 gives 1.14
